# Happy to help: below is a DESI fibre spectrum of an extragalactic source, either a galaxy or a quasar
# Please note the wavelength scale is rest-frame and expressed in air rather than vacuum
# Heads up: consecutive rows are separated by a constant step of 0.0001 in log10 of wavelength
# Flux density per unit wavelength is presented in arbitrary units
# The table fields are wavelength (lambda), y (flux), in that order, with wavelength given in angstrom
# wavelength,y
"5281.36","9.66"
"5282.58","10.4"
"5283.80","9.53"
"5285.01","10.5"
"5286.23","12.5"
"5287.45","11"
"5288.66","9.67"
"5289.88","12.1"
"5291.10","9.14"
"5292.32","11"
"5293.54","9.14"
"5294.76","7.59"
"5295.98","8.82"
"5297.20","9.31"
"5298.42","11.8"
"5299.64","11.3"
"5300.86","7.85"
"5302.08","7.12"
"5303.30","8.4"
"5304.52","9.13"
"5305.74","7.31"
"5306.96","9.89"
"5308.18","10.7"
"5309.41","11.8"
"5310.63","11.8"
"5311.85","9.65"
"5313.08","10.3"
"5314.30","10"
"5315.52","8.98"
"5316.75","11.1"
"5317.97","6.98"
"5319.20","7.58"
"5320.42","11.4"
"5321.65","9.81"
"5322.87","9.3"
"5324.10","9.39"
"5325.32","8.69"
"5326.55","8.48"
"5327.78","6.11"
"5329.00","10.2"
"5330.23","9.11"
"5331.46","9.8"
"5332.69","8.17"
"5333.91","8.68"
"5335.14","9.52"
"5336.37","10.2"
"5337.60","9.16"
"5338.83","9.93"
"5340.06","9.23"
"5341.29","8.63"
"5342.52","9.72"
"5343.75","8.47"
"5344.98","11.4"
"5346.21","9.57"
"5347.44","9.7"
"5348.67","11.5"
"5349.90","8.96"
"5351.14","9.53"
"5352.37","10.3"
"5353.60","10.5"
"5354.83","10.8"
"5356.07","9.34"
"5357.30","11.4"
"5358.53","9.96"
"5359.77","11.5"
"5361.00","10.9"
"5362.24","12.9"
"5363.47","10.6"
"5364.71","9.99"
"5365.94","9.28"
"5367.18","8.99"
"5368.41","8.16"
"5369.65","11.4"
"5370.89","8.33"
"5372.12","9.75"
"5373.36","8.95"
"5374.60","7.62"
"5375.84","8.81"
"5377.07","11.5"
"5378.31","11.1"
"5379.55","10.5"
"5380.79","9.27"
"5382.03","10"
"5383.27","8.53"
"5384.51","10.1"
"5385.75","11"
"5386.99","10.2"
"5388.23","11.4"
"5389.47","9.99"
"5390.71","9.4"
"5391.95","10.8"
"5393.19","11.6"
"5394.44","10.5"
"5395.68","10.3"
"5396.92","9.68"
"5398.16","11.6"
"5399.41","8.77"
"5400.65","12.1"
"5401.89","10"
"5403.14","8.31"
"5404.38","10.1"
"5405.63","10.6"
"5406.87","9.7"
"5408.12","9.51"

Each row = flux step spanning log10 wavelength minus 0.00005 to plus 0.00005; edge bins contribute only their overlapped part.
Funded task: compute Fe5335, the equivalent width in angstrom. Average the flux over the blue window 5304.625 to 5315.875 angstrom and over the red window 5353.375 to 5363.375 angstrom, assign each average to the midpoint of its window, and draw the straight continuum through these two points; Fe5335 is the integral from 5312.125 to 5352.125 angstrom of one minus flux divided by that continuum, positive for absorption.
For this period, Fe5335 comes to 4.06 angstrom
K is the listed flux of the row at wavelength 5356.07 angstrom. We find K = 9.34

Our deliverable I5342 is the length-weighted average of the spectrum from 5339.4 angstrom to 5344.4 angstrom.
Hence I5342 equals 9.04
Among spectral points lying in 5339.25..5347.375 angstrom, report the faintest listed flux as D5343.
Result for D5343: 8.47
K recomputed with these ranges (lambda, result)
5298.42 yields 11.8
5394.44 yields 10.5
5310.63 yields 11.8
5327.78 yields 6.11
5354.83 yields 10.8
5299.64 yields 11.3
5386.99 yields 10.2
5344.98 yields 11.4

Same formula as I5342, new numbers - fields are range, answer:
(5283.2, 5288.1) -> 10.9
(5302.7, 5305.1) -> 8.77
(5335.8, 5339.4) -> 9.75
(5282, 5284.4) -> 9.95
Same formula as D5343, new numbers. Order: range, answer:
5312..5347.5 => 6.11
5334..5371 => 8.16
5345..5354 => 8.96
